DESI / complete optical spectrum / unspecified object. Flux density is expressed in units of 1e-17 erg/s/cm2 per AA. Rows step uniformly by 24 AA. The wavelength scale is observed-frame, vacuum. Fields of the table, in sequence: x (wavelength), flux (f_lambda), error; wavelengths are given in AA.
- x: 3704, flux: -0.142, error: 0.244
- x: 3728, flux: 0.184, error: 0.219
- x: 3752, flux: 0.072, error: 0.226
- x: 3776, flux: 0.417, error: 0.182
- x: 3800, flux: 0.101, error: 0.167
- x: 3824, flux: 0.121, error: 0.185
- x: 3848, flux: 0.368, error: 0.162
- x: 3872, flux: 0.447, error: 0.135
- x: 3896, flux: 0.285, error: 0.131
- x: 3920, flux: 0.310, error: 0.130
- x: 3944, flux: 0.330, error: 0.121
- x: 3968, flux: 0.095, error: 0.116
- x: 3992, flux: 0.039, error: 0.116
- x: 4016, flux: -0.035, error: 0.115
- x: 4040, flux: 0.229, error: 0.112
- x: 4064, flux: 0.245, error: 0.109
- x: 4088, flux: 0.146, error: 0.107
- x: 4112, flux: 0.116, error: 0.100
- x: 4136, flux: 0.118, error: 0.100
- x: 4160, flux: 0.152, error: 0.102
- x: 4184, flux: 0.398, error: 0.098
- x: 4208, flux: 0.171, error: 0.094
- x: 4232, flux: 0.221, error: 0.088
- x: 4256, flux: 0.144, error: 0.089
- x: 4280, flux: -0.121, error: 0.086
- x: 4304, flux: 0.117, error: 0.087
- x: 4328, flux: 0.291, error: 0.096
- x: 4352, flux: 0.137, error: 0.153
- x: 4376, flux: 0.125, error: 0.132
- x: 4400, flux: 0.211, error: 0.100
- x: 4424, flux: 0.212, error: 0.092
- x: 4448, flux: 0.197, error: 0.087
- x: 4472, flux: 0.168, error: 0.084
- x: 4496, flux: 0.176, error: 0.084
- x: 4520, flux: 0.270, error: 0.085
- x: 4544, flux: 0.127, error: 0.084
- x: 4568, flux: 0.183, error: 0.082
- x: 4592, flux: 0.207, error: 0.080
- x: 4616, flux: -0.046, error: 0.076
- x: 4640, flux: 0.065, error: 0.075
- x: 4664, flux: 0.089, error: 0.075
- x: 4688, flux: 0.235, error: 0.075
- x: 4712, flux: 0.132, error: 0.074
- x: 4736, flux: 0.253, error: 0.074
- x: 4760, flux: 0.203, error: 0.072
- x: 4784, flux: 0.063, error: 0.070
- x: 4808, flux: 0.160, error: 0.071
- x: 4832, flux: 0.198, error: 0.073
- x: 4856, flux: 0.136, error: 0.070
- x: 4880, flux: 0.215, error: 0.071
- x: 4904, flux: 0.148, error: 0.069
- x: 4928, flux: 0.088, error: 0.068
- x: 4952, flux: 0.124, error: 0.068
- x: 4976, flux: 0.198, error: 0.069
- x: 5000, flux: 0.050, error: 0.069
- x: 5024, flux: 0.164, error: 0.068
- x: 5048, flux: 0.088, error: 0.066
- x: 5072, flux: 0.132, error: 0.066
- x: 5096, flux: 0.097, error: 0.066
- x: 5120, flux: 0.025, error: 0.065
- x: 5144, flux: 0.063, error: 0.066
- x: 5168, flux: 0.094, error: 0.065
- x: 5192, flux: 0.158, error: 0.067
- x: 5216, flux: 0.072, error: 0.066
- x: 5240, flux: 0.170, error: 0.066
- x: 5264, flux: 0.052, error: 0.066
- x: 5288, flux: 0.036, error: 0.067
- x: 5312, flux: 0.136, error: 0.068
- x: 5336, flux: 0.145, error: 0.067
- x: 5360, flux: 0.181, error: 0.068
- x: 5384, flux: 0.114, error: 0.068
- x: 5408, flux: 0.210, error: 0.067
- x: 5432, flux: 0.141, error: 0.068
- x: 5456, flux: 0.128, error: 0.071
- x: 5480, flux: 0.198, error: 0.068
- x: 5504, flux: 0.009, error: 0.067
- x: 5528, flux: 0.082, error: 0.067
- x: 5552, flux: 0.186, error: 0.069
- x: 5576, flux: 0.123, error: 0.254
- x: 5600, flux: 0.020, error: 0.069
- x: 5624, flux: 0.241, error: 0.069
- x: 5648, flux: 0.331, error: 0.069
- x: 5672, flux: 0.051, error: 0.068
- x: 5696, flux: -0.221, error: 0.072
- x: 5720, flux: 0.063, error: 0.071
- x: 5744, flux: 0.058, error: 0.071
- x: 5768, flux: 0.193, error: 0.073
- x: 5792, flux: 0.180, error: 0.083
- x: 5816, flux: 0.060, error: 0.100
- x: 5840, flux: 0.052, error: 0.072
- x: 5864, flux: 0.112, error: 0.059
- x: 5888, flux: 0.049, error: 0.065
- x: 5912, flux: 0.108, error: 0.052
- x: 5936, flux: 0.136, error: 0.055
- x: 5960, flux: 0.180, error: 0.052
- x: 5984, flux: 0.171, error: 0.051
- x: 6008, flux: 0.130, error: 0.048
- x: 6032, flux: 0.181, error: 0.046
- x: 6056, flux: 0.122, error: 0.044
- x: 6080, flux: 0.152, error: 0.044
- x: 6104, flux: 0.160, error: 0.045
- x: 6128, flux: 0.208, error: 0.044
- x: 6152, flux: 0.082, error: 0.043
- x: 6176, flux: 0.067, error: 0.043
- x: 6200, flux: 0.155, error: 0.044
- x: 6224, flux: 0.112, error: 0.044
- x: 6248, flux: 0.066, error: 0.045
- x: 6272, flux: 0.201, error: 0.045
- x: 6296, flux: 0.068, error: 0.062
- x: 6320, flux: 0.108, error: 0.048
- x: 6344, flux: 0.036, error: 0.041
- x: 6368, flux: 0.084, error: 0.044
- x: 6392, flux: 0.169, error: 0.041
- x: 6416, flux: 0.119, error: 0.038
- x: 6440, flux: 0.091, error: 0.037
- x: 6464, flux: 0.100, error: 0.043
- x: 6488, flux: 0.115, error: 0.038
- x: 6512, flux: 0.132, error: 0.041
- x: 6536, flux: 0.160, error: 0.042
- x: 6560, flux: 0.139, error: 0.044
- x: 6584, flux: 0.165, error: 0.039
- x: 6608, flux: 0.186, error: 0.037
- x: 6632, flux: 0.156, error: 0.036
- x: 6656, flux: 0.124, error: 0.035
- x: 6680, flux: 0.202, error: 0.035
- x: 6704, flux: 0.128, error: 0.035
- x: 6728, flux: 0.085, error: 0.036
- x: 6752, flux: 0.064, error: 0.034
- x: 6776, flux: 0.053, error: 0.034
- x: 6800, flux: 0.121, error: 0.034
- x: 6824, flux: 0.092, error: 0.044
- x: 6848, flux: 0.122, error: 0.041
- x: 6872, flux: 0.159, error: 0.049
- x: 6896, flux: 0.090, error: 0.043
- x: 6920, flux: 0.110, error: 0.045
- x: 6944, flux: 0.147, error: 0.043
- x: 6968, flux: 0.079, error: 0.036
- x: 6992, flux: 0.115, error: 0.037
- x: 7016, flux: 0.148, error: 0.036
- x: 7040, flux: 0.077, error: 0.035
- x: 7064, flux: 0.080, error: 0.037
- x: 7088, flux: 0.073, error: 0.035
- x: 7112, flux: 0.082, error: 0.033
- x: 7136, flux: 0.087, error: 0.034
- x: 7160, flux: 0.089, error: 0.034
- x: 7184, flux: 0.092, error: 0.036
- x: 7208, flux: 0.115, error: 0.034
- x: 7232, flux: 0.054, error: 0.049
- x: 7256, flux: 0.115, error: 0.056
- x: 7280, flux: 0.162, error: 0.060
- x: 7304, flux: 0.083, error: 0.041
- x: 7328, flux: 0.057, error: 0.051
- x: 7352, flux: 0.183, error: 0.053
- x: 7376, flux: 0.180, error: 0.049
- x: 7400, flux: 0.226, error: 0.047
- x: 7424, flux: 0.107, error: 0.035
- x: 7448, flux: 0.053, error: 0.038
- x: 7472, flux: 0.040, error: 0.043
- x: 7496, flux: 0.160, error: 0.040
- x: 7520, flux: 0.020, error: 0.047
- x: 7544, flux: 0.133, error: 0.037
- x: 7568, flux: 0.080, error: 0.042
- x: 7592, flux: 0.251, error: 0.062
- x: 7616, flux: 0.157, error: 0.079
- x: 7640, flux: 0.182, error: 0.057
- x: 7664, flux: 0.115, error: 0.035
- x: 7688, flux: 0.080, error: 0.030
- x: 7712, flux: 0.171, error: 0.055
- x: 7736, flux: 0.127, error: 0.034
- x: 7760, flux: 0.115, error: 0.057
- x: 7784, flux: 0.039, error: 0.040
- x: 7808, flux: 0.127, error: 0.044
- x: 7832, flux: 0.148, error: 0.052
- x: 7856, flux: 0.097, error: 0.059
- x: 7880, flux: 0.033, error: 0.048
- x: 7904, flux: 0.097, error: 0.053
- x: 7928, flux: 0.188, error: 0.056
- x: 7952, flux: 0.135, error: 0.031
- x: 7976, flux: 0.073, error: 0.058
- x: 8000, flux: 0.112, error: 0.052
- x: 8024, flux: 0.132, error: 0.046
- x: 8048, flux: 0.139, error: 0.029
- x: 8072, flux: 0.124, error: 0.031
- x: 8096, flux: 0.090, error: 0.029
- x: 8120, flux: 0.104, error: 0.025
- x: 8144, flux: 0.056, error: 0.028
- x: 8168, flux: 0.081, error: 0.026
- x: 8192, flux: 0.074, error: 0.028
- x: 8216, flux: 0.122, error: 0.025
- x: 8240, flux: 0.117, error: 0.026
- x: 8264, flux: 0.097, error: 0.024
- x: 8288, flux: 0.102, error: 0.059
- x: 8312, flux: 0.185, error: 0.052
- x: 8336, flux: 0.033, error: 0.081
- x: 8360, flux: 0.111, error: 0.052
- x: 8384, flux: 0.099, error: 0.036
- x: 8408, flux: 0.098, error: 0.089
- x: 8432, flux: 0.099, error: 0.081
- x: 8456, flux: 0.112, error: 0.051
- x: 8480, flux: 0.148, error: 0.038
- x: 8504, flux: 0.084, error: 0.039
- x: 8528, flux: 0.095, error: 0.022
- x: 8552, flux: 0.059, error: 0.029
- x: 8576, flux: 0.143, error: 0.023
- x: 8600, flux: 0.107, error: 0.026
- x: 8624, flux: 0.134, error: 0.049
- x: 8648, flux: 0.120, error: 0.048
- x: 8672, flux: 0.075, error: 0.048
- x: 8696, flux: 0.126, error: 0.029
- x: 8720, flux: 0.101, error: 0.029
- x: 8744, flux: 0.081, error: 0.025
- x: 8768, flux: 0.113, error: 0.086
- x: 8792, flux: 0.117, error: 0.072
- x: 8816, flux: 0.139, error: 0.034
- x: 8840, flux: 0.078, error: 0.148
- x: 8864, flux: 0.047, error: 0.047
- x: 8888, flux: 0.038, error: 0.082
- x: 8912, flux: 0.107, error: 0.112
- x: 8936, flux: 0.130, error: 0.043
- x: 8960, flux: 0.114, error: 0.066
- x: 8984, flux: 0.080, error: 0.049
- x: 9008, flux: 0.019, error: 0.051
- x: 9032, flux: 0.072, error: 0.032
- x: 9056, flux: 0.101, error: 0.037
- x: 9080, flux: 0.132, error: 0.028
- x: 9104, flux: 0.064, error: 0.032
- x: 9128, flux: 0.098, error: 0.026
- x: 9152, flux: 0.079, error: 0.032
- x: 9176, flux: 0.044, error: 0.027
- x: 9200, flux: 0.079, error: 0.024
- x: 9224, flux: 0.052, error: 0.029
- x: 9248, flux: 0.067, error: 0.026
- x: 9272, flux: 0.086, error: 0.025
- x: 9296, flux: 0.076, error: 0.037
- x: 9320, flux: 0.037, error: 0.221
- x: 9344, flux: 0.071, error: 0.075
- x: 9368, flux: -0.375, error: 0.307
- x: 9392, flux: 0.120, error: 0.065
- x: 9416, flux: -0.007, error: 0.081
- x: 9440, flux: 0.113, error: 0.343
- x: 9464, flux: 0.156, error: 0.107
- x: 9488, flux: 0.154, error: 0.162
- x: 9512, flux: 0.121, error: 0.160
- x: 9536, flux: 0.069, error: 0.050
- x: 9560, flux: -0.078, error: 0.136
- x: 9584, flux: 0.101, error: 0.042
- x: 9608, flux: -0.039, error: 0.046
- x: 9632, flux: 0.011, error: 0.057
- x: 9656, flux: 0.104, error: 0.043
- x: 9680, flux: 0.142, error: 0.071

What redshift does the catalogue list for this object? 0.125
